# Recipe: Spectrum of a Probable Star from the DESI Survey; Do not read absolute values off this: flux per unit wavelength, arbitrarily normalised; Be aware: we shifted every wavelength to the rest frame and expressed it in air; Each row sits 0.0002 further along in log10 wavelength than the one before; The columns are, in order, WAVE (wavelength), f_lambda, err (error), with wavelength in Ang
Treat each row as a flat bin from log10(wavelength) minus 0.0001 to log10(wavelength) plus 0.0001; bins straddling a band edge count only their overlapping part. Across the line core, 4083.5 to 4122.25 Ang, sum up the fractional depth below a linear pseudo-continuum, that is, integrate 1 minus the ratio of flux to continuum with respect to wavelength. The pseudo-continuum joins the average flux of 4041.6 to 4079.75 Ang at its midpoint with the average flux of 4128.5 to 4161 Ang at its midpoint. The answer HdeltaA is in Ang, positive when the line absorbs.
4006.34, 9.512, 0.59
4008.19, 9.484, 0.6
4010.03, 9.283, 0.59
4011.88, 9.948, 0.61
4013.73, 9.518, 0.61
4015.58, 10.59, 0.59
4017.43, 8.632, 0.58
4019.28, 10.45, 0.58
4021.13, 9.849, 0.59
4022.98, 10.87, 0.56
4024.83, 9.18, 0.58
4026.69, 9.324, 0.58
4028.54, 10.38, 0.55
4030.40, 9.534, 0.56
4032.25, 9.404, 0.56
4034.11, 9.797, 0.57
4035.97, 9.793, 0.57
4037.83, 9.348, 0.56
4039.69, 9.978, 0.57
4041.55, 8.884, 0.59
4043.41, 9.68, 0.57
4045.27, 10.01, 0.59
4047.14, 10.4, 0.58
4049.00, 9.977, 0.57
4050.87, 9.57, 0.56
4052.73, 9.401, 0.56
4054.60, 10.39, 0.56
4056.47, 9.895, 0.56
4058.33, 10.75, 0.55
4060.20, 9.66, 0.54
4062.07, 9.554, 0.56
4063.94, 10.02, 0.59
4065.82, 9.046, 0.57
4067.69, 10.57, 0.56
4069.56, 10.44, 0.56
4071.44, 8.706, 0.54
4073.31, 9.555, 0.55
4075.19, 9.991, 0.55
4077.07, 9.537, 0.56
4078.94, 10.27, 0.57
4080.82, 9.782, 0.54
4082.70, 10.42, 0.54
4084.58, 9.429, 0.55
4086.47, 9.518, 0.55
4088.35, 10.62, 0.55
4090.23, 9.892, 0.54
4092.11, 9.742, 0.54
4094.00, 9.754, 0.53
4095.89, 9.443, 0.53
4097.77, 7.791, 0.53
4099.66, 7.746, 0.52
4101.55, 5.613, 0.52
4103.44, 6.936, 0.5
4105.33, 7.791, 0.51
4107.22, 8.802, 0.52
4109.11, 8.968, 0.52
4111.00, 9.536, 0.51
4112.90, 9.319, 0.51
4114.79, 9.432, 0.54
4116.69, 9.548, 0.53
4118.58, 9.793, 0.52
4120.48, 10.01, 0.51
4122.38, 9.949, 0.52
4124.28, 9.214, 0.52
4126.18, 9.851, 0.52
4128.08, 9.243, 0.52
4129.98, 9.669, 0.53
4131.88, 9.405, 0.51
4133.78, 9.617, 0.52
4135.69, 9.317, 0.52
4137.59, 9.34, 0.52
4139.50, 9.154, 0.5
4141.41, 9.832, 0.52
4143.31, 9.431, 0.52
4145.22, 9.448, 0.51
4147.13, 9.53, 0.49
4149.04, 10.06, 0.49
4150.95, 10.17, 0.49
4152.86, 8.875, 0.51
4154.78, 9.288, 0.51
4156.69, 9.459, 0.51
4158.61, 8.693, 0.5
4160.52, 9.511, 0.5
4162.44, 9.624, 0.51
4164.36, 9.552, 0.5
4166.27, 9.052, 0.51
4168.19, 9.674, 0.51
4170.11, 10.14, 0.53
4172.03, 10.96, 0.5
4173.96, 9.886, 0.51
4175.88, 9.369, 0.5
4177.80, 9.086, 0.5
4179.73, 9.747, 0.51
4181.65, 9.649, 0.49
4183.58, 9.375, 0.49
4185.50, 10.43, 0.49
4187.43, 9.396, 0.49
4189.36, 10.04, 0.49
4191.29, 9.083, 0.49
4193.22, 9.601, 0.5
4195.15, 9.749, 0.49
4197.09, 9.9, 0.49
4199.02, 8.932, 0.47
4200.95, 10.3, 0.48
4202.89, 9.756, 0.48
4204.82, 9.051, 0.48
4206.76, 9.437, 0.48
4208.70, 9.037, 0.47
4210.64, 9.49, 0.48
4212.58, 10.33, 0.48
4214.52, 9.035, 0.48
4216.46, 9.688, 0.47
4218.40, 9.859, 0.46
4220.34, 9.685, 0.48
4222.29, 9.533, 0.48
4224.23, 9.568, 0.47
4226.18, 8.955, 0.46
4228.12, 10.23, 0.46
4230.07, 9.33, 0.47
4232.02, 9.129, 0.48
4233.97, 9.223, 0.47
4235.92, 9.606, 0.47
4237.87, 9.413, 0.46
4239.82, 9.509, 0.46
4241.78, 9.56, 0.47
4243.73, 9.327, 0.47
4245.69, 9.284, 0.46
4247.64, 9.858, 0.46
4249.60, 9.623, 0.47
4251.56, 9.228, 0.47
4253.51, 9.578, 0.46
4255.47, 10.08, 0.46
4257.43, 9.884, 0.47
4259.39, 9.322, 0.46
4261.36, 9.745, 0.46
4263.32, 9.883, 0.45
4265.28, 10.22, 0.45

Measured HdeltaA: 2.6 Ang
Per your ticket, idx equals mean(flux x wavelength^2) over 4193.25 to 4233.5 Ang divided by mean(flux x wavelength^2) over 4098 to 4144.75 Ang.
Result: 1.10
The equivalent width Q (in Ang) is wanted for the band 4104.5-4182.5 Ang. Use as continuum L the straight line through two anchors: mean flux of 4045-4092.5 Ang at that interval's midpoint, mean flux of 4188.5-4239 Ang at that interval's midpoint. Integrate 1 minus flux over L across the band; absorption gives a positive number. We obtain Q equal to 1.7 Ang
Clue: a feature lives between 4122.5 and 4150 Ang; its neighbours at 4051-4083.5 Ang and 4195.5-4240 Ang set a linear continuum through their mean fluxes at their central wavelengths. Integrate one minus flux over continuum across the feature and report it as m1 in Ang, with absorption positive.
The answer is 0.5 Ang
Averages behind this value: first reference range 9.87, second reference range 9.52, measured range 9.52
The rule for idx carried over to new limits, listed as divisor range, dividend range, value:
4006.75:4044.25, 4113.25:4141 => 1.03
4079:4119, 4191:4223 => 1.11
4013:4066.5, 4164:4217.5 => 1.06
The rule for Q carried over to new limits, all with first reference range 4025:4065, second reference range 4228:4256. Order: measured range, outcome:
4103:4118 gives 1.3 Ang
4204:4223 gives 0.0 Ang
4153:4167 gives 0.5 Ang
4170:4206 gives -0.4 Ang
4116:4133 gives 0.1 Ang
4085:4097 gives -0.1 Ang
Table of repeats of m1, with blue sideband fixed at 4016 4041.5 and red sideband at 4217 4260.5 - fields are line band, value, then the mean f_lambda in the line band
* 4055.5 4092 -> -0.7 Ang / 9.88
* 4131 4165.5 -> 0.6 Ang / 9.46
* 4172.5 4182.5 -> 0.0 Ang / 9.61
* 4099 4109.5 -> 2.3 Ang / 7.57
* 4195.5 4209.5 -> 0.1 Ang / 9.5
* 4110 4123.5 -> 0.0 Ang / 9.64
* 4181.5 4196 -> -0.1 Ang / 9.67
